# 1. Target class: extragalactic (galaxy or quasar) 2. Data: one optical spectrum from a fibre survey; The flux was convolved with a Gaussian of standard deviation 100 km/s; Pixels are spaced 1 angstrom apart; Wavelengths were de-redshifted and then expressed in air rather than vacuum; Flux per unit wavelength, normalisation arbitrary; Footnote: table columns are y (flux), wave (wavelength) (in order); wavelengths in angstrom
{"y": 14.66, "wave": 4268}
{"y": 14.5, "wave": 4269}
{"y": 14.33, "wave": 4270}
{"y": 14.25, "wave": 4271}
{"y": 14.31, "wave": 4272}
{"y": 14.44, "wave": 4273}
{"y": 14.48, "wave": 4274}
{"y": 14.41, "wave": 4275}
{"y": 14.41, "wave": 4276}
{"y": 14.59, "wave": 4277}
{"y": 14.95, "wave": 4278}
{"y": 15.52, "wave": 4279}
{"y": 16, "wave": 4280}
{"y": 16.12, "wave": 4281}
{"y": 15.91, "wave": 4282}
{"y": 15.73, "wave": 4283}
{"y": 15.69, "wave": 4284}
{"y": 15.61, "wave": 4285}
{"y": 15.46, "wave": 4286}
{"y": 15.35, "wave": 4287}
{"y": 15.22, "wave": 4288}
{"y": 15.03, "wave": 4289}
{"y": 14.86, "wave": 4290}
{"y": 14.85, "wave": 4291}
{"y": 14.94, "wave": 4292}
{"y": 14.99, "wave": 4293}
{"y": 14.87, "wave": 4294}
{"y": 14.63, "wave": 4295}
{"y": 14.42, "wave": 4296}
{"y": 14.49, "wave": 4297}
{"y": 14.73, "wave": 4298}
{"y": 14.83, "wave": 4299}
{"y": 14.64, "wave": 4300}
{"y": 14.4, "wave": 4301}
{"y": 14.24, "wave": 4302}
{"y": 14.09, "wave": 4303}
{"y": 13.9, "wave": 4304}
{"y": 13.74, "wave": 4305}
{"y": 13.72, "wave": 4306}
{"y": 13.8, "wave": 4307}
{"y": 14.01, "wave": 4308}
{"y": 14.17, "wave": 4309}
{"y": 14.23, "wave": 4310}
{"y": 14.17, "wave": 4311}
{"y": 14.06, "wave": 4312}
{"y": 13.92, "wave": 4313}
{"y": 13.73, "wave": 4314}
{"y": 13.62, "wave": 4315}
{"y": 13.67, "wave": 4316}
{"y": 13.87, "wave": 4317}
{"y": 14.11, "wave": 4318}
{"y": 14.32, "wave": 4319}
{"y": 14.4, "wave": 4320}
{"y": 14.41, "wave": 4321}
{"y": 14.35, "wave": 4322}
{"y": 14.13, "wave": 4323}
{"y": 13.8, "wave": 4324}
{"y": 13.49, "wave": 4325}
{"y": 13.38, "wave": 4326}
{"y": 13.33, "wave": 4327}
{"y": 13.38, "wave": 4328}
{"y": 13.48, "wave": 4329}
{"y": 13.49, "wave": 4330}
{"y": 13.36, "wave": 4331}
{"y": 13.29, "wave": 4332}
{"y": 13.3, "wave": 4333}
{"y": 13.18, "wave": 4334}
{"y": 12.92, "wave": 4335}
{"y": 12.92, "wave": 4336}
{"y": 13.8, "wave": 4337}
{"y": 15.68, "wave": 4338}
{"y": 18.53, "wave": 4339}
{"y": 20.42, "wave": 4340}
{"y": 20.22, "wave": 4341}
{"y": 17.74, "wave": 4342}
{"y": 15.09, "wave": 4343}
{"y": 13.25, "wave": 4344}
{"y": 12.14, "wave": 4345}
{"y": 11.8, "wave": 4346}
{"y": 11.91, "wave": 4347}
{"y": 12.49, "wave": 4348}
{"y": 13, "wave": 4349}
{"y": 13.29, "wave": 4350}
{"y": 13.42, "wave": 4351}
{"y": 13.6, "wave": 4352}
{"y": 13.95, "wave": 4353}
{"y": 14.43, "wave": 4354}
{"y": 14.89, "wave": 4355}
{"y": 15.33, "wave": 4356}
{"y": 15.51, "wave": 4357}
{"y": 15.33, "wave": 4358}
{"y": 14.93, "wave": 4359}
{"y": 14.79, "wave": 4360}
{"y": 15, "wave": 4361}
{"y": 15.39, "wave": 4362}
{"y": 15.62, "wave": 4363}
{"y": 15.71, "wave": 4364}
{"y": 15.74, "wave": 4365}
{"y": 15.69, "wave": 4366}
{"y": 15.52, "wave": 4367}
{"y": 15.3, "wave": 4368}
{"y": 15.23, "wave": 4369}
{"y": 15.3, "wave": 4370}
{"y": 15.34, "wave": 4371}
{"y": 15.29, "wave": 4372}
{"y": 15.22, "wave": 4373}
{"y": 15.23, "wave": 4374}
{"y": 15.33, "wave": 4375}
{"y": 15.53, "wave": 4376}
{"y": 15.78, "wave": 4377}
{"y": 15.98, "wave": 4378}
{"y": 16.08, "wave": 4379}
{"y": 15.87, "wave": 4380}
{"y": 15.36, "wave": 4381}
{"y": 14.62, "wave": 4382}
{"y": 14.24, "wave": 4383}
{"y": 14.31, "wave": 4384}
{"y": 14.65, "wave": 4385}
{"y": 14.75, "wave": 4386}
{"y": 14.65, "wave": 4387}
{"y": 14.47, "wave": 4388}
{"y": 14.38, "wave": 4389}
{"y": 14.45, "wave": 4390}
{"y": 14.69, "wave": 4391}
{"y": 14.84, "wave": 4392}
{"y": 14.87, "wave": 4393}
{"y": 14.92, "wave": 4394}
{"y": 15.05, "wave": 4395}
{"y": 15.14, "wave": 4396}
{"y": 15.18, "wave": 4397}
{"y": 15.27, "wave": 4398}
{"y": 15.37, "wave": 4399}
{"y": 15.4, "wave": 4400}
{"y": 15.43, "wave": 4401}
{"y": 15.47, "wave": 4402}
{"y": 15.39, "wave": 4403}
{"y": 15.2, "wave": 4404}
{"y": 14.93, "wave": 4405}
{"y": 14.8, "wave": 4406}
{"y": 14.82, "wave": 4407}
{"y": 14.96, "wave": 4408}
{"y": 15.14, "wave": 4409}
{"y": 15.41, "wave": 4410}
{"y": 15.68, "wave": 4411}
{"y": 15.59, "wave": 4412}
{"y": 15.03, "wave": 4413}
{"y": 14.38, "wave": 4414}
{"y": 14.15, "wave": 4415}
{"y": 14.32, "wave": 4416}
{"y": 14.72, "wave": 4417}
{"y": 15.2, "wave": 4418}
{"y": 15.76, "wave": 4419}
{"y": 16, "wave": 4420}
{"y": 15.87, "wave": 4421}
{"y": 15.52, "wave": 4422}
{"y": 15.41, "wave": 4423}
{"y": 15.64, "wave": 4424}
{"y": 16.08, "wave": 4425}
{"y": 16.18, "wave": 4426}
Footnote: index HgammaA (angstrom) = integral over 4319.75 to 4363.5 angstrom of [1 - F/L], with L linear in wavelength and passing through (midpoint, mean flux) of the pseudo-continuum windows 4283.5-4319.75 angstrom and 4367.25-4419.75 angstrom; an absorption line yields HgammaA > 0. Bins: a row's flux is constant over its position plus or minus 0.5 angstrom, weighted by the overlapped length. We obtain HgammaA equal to 1.09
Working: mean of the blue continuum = 14.5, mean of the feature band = 14.4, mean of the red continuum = 15.1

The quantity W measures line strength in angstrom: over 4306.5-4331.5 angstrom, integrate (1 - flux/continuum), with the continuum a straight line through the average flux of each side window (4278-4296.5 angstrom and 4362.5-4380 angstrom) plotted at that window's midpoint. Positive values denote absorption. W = 2.45 angstrom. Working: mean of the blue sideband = 15.3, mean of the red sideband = 15.5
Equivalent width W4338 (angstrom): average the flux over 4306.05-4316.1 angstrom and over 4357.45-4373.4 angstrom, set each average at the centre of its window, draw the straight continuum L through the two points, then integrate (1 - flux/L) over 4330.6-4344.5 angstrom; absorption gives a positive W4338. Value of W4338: -0.6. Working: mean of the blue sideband 13.9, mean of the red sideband 15.3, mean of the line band 15.3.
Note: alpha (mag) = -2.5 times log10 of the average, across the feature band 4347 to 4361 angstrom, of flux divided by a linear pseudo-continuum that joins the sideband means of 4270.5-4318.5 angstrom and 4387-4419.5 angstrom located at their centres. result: 0.05 mag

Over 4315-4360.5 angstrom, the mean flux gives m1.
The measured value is 14.3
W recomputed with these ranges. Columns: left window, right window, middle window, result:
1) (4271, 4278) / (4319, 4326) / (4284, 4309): -0.61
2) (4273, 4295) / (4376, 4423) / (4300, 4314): 1.02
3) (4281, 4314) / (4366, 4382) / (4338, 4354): 0.44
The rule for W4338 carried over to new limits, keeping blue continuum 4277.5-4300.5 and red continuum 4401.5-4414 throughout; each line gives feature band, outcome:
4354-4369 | -0.1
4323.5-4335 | 1.4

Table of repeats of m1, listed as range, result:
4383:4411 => 15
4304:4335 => 13.8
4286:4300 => 14.9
